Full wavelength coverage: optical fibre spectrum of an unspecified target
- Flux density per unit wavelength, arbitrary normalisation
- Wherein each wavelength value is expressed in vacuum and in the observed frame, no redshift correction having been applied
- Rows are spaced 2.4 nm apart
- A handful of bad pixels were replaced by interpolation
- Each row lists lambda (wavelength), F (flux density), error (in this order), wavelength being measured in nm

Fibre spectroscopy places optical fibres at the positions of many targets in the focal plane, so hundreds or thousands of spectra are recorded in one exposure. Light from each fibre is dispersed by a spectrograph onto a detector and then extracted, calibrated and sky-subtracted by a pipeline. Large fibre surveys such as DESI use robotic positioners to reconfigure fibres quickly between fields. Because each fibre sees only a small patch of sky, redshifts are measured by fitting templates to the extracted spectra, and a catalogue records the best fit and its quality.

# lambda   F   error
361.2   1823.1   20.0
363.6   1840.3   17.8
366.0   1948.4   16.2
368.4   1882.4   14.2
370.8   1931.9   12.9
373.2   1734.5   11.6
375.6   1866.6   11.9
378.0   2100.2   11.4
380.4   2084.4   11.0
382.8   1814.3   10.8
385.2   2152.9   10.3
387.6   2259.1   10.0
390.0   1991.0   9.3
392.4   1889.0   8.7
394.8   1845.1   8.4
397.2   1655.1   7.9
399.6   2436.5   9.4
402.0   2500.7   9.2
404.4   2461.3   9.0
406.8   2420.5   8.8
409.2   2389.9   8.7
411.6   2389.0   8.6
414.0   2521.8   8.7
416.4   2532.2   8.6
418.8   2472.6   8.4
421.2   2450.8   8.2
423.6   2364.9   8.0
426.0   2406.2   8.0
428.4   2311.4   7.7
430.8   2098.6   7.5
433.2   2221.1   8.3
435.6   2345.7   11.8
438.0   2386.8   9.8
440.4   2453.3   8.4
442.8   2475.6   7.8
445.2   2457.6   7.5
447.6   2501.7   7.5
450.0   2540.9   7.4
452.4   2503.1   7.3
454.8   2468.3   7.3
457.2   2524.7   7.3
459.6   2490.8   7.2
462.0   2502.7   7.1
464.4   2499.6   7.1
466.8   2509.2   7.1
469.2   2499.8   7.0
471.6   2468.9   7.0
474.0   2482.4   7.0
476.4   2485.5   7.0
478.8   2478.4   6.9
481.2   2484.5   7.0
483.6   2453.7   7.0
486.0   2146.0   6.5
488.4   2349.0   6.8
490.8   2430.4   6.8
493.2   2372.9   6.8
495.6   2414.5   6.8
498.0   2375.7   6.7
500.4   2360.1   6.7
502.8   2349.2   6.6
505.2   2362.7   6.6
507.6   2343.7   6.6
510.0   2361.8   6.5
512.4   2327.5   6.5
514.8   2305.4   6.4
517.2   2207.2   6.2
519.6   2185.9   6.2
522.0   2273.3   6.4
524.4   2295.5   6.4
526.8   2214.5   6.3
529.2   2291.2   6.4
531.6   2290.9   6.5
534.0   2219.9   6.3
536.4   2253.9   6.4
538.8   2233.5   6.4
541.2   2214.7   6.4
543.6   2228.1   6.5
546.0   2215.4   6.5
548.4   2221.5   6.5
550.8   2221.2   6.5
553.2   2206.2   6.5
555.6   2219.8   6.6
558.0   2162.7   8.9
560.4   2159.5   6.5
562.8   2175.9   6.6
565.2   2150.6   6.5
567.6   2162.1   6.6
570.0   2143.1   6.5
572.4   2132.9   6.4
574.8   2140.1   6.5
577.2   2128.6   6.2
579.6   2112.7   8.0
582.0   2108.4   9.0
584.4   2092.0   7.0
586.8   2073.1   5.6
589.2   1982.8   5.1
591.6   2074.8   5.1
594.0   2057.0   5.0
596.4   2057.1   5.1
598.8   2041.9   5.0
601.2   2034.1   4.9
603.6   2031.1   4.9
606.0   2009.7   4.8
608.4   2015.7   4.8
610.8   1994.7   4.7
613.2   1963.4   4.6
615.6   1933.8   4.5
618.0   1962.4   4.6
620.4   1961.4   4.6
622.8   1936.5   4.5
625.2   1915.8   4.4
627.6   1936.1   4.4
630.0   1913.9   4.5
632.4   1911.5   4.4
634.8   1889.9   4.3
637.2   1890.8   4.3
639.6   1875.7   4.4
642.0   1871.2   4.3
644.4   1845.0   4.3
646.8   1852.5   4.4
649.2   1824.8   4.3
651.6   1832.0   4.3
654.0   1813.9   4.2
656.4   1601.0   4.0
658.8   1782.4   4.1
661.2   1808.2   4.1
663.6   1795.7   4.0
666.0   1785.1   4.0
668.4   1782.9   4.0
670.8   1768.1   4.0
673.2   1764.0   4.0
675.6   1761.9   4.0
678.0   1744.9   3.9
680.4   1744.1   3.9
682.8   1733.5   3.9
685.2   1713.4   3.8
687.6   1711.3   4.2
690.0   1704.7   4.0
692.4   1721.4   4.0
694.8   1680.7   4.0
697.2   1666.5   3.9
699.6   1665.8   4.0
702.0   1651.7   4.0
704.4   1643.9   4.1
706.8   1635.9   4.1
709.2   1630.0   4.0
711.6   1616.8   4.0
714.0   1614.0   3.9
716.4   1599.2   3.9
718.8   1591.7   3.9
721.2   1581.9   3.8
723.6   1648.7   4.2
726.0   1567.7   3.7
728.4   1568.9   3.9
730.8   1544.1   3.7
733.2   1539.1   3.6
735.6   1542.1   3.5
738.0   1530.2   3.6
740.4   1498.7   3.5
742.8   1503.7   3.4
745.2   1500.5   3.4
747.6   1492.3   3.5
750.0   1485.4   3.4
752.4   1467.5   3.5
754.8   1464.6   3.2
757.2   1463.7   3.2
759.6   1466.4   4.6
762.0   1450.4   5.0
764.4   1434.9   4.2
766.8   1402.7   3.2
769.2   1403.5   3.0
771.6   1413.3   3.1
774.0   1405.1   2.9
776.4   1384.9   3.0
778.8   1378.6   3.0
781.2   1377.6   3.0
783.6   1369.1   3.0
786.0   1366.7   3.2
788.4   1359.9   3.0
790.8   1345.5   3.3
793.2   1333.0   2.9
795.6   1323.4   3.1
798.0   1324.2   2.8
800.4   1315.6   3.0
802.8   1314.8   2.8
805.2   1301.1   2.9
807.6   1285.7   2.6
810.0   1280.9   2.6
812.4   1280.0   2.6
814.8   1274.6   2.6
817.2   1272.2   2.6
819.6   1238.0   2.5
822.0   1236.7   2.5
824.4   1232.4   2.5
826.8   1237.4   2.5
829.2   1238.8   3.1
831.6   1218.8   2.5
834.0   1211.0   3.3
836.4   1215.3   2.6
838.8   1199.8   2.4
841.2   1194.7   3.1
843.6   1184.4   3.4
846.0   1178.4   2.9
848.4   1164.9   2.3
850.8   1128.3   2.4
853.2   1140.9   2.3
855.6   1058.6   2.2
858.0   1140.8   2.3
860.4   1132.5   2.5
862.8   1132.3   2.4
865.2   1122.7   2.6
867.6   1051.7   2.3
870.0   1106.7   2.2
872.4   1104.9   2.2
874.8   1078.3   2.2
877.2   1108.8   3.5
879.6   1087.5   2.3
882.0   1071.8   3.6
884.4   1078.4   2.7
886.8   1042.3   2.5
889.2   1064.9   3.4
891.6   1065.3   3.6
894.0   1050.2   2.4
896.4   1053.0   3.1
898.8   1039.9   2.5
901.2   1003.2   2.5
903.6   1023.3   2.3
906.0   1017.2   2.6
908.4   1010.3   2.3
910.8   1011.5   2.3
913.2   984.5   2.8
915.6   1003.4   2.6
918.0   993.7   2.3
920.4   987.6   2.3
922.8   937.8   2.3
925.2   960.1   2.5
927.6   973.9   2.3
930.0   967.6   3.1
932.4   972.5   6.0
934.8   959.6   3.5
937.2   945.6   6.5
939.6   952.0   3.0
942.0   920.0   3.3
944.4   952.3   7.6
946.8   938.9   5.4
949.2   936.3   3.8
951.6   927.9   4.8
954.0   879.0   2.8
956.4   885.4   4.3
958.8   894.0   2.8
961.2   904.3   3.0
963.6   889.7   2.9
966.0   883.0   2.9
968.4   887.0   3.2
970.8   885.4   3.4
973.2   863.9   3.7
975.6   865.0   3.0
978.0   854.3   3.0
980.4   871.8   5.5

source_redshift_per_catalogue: 0.000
